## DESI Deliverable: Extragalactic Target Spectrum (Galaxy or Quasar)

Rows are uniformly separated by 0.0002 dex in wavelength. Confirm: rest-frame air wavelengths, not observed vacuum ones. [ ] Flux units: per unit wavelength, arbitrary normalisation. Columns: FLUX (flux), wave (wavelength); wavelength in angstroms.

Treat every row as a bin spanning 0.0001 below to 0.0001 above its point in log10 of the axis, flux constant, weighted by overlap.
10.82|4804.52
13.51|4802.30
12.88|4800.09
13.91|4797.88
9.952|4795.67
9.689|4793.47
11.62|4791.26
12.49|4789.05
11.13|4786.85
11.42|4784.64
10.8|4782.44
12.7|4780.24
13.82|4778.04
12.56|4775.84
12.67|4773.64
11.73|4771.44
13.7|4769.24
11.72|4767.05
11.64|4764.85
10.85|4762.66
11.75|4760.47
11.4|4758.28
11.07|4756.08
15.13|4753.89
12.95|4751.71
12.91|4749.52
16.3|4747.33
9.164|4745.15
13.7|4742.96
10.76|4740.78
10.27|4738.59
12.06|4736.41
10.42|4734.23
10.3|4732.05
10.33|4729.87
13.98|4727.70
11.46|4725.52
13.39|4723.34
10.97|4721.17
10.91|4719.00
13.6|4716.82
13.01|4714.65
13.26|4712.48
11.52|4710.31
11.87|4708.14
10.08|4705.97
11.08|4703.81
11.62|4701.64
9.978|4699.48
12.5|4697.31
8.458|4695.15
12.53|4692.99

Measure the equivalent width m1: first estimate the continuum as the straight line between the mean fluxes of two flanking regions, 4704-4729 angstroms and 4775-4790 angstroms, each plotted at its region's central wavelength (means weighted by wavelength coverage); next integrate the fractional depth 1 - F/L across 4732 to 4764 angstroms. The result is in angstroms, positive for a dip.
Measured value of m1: 0.4 angstroms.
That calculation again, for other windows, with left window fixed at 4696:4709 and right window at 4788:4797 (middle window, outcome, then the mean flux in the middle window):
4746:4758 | -2.6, 13.4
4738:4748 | -0.8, 11.9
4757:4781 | -2.6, 12.2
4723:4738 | -0.7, 11.6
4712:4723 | -1.3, 12.4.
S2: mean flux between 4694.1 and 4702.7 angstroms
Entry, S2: 10.6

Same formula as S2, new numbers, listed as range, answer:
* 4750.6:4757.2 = 13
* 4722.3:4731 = 12.3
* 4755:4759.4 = 11.2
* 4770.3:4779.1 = 12.7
